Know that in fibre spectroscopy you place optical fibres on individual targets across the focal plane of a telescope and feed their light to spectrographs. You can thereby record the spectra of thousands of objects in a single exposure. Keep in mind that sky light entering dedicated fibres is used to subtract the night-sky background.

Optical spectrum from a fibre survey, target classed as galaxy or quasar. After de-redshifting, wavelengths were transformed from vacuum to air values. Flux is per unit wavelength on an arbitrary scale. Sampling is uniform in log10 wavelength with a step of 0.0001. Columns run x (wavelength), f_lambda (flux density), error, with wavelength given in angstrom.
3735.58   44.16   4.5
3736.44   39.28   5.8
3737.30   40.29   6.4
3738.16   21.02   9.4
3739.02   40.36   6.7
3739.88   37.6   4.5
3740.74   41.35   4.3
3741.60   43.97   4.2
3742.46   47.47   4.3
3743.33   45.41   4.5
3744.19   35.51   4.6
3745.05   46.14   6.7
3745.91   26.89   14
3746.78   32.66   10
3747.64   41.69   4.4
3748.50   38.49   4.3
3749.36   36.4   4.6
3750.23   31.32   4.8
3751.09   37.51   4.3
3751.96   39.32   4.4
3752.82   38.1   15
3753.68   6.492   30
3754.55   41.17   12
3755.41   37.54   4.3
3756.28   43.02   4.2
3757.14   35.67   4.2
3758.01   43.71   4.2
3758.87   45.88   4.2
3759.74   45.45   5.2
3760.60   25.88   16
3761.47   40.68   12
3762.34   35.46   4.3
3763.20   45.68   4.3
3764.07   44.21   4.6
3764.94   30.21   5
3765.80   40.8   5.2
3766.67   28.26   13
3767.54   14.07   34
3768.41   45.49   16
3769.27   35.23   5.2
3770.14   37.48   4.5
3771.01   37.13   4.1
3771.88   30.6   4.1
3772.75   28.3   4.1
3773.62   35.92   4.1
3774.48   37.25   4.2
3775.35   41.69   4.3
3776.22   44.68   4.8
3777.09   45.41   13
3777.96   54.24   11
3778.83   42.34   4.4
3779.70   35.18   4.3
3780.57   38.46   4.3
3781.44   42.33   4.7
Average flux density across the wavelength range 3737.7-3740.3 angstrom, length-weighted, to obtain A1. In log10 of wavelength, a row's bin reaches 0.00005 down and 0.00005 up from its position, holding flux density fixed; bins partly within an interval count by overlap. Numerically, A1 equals 33.1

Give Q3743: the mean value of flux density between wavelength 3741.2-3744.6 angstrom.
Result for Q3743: 43.1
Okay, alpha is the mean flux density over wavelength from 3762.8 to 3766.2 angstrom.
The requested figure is 40.2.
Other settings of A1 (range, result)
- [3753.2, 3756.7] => 32.1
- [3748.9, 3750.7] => 34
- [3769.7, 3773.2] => 33.3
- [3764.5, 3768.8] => 31.6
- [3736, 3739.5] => 35.3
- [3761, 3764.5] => 41.3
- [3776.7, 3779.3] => 47.2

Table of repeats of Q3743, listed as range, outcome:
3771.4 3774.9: 33.1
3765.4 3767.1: 34.4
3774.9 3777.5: 43.8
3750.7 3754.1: 30.4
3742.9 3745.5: 42.3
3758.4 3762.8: 38.8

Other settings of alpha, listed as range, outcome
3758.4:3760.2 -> 45.4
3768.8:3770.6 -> 36.7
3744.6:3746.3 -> 36.8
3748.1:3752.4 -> 36.6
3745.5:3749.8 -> 35.2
